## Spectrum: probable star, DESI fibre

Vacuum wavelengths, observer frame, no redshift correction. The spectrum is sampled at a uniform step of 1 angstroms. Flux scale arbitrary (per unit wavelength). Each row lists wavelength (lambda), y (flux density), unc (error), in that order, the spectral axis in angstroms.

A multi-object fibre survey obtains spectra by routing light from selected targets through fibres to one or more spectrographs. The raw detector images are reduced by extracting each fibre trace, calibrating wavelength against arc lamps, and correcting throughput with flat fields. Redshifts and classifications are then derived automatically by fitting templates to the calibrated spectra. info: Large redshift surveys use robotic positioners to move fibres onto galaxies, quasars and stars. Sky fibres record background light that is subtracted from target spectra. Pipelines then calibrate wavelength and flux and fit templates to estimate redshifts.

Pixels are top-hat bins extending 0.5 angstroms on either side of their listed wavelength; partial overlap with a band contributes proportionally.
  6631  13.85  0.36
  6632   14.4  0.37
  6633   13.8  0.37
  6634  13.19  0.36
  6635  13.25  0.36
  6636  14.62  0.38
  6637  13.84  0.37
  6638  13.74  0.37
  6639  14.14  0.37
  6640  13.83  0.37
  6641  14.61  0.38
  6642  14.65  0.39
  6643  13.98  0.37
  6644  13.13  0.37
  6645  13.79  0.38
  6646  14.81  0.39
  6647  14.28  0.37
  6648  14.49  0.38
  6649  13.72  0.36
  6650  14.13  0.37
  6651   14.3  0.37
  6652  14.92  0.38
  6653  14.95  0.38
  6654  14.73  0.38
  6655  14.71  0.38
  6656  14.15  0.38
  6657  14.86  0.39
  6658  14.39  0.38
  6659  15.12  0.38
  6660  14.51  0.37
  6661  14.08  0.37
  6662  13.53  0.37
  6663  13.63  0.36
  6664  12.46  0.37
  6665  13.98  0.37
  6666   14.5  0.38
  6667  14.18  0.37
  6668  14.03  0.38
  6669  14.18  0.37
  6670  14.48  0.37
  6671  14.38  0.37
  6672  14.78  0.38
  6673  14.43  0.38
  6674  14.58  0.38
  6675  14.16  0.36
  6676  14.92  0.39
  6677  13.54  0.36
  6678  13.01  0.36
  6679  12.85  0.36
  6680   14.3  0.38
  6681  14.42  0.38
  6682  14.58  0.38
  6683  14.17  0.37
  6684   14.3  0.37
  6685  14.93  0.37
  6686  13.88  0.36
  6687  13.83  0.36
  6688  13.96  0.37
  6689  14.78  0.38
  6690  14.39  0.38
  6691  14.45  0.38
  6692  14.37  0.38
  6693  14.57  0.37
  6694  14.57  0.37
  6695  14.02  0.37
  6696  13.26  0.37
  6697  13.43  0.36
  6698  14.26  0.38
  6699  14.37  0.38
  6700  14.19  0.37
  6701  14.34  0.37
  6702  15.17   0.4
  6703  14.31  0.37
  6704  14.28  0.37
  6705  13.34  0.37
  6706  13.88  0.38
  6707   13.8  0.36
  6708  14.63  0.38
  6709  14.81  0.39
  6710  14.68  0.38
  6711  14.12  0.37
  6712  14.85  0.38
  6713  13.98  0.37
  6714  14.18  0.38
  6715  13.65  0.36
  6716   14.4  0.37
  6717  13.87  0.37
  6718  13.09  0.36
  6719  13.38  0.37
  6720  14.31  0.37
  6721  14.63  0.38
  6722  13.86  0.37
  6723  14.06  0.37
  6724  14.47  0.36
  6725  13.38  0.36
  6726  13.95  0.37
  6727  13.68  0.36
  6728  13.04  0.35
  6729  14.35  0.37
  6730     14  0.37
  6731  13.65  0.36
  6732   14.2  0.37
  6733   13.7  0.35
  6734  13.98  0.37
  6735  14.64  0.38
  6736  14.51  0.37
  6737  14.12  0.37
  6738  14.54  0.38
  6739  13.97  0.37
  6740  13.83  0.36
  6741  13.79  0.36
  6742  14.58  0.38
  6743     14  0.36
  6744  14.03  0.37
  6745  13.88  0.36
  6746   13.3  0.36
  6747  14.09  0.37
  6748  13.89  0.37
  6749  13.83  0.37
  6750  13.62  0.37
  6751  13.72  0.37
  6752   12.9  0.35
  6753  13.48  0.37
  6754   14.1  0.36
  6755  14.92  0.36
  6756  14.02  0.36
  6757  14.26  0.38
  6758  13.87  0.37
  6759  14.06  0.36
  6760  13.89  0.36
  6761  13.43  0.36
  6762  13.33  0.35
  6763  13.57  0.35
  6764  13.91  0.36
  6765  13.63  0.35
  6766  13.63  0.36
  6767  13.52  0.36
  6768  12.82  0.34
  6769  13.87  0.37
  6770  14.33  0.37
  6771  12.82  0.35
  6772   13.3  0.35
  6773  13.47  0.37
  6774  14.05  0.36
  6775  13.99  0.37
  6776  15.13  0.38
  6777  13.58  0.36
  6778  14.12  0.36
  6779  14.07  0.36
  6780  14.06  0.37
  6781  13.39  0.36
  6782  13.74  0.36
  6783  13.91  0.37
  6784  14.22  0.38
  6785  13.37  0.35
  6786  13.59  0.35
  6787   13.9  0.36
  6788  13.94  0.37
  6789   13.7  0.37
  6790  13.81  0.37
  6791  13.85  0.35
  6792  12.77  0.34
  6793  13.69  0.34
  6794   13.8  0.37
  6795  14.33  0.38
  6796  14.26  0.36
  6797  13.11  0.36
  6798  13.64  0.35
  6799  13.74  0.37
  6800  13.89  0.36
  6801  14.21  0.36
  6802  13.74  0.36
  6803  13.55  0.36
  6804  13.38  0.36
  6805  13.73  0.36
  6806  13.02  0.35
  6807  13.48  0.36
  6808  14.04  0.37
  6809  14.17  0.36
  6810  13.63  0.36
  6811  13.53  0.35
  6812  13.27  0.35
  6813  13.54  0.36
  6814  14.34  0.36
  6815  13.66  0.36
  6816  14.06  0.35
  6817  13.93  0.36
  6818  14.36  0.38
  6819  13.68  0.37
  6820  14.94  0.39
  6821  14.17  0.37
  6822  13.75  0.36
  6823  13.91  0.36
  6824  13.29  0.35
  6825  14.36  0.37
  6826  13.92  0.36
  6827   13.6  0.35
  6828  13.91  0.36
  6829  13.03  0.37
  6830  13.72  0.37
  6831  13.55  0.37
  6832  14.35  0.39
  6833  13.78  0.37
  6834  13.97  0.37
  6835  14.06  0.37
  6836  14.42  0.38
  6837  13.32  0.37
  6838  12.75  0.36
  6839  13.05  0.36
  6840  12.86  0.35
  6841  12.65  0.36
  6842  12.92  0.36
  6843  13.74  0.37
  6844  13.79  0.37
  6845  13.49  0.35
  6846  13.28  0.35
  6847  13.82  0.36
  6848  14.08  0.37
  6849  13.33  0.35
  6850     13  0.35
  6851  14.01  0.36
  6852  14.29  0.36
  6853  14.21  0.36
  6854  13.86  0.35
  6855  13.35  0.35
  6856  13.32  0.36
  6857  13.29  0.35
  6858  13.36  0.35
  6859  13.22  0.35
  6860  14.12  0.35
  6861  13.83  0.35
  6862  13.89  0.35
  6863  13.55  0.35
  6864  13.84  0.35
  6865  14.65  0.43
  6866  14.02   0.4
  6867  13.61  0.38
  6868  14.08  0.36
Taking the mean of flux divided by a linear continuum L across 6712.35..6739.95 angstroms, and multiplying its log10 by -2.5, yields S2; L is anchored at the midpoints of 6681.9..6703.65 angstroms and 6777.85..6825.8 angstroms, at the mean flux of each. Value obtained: 0.01 mag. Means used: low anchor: 14.3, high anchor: 13.8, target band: 14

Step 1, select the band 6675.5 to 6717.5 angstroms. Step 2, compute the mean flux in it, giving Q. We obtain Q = 14.2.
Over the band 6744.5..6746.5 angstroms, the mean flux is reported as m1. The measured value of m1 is 13.6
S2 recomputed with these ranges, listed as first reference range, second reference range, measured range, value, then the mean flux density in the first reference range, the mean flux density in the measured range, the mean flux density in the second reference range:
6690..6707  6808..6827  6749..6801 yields 0.018 mag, 14.2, 13.8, 13.9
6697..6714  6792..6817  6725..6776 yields 0.014 mag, 14.3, 13.8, 13.7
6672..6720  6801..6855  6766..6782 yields 0.010 mag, 14.2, 13.8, 13.7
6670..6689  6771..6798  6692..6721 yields -0.004 mag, 14.2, 14.1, 13.8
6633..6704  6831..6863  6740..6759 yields 0.001 mag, 14.2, 13.9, 13.6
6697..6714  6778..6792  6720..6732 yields 0.016 mag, 14.3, 13.9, 13.8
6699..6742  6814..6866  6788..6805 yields 0.010 mag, 14.1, 13.7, 13.7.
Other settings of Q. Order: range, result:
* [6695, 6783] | 13.9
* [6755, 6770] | 13.8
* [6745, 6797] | 13.8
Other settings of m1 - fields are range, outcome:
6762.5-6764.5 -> 13.7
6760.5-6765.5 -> 13.6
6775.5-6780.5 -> 14.2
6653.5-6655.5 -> 14.7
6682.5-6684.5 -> 14.2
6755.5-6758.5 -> 14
